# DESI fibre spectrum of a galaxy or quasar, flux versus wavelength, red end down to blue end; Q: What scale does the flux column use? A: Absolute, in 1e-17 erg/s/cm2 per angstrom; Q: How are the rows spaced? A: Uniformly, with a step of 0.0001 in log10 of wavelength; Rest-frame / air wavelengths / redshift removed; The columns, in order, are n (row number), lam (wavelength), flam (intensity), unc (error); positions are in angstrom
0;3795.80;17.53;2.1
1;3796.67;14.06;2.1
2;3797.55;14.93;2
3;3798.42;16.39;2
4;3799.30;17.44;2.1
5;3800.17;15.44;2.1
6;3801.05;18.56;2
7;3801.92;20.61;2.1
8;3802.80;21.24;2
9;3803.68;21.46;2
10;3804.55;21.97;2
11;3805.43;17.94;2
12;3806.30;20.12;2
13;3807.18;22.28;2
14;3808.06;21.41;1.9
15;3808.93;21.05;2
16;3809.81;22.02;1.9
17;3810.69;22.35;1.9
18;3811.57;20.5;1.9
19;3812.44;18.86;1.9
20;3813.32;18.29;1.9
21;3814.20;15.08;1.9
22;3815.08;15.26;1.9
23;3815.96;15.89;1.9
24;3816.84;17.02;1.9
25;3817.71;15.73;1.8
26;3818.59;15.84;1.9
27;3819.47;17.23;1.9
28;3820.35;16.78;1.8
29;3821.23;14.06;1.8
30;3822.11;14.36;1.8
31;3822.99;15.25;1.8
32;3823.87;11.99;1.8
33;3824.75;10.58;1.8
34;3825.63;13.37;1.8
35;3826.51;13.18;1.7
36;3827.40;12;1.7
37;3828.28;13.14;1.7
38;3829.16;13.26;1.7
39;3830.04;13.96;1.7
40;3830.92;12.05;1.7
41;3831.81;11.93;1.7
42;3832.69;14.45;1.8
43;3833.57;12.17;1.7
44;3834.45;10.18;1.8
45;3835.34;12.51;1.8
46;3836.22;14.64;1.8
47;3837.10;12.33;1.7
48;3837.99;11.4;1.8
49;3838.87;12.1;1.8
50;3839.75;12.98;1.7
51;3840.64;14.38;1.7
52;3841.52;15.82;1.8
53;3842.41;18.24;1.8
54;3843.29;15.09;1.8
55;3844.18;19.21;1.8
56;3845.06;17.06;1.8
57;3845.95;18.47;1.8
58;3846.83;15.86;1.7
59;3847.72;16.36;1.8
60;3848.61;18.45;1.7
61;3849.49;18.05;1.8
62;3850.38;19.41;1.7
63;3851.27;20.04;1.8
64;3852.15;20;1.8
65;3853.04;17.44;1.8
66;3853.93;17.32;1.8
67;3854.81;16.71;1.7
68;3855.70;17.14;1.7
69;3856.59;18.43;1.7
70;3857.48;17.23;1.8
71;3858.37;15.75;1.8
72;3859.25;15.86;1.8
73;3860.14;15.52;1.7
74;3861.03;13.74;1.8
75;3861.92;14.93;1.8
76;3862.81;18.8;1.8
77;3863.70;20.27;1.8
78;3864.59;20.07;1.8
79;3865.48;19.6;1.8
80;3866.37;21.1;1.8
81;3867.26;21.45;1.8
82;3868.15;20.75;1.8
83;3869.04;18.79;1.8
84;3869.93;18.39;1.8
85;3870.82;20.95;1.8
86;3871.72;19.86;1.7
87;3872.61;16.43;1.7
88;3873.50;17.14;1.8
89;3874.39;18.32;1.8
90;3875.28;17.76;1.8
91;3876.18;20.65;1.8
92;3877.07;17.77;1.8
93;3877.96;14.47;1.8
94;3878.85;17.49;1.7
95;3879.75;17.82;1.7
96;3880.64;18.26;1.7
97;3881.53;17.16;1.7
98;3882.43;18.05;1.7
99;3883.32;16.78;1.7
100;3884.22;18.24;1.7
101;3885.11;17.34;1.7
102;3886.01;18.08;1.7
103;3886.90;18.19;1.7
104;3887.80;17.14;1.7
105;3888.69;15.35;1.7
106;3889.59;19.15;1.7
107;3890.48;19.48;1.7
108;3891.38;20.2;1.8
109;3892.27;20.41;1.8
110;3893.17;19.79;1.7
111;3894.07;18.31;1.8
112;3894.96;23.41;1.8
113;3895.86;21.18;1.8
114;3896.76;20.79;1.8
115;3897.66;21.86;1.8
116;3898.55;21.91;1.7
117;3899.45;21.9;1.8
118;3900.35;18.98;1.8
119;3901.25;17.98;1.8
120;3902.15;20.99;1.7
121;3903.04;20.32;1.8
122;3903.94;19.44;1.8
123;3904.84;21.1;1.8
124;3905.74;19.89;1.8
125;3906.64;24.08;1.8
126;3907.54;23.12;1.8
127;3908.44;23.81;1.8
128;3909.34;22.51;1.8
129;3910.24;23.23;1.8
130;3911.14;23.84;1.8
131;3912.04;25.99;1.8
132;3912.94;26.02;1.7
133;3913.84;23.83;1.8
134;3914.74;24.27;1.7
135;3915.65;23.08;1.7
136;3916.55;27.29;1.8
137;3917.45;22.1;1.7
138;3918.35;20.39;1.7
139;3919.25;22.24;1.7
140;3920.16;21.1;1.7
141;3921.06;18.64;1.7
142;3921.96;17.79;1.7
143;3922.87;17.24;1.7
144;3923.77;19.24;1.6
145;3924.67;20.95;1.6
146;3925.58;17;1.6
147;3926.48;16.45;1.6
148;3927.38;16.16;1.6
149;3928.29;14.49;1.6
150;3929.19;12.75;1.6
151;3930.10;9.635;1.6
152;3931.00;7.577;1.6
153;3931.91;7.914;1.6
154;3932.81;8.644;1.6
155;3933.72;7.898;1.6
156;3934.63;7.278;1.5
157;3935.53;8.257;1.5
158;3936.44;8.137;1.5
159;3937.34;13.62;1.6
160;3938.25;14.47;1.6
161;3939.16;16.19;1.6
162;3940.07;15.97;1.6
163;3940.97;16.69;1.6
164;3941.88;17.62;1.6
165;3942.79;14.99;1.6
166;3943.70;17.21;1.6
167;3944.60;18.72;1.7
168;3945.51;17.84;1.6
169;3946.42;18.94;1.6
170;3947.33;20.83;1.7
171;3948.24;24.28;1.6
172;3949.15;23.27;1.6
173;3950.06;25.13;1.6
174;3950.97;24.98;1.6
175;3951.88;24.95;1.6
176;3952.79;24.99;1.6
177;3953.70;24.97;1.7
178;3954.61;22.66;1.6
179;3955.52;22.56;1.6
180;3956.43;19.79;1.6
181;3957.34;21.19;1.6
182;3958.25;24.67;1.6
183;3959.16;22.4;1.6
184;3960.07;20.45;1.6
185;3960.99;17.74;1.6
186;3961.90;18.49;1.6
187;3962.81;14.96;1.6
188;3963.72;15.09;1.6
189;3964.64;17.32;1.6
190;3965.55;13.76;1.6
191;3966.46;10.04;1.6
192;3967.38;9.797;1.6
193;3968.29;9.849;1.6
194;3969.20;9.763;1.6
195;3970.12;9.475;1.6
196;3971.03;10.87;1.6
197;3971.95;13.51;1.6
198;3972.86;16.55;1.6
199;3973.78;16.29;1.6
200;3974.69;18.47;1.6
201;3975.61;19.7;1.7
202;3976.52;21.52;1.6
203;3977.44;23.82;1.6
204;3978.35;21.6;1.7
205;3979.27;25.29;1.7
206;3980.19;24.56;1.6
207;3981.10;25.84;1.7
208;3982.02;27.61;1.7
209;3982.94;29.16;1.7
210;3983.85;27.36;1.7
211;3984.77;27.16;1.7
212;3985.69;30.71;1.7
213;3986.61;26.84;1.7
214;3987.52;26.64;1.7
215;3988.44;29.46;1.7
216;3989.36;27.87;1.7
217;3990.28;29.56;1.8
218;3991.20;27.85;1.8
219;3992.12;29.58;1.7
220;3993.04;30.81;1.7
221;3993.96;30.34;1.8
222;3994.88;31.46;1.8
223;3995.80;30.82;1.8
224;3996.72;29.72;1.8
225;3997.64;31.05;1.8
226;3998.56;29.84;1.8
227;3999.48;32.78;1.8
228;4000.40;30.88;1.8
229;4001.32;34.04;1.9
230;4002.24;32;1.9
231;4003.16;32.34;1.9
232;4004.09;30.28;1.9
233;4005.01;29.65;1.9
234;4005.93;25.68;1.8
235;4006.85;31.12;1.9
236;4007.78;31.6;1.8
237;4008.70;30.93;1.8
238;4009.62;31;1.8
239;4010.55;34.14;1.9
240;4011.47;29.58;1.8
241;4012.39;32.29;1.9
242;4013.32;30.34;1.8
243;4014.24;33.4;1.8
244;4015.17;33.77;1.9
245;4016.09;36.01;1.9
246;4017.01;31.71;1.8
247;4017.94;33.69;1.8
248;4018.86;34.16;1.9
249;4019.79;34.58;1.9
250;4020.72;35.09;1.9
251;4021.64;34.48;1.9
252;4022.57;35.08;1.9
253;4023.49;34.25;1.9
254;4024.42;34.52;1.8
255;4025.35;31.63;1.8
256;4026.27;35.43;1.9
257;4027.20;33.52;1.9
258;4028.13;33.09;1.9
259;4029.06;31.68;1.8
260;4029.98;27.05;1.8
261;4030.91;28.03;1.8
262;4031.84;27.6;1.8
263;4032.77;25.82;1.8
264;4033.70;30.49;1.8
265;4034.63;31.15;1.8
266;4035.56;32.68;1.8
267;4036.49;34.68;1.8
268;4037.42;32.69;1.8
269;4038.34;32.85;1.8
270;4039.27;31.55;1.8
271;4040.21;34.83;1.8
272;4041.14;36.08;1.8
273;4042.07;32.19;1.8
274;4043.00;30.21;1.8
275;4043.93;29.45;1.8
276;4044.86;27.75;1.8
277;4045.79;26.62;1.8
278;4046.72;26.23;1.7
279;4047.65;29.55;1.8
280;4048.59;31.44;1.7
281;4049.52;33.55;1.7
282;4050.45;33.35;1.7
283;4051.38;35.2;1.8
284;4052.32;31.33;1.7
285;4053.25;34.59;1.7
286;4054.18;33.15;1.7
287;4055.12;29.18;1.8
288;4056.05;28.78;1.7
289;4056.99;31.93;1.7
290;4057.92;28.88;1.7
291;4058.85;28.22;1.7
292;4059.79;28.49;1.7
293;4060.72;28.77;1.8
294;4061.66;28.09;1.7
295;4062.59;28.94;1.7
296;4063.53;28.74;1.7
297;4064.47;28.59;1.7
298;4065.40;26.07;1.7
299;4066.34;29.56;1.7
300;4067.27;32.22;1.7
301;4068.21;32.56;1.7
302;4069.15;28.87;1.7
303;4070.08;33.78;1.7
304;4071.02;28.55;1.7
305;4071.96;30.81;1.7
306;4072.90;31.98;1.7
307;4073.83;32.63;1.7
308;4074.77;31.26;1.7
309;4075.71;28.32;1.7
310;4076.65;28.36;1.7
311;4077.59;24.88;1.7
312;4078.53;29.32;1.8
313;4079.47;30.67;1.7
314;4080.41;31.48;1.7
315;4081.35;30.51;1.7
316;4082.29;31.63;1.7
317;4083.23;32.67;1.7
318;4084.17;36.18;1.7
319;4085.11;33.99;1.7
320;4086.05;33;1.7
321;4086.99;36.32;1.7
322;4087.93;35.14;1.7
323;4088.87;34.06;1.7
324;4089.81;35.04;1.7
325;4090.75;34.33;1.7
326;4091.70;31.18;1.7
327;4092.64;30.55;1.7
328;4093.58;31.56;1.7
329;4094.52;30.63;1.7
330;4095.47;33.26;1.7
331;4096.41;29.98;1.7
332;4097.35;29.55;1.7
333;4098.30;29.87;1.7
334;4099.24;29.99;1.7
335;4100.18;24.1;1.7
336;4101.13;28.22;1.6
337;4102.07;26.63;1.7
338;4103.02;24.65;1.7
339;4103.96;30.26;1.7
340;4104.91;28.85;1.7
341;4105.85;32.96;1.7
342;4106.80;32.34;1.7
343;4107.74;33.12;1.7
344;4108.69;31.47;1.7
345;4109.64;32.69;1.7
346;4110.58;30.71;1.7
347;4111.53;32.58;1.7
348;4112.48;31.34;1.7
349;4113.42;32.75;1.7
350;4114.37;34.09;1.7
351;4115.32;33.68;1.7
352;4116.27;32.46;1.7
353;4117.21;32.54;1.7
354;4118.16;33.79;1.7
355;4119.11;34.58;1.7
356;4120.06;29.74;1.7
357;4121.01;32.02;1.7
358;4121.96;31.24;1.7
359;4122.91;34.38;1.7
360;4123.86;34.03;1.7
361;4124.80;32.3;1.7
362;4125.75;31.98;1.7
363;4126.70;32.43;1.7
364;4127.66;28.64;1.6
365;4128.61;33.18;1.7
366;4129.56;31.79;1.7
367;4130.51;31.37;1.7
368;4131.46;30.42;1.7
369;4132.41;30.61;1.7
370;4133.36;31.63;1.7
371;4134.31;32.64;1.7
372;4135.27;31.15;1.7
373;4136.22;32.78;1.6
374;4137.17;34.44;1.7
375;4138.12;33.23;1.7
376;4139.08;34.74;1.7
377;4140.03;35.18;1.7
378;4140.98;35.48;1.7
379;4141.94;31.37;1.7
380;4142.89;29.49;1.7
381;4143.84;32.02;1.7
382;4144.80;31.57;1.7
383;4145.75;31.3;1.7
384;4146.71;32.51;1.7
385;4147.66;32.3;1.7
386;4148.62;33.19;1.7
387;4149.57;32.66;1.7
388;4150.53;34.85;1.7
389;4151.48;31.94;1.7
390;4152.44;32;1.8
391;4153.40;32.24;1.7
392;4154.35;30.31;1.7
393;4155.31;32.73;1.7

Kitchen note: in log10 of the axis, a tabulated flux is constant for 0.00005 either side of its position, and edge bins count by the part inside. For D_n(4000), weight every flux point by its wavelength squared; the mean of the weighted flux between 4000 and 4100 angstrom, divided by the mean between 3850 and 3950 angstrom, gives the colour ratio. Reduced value 1.84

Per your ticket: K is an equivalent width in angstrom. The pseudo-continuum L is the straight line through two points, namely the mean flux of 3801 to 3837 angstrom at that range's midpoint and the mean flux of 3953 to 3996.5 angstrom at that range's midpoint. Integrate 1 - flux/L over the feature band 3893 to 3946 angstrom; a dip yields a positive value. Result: 3.9 angstrom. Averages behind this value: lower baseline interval 16.3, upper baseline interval 21.9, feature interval 18.4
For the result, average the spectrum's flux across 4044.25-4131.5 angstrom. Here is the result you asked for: 31.1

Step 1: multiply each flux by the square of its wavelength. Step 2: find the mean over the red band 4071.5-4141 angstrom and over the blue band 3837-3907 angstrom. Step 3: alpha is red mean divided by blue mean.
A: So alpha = 2.0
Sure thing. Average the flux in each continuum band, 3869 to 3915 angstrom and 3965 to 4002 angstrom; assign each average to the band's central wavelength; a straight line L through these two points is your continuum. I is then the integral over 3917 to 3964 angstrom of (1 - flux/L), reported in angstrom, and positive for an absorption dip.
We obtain 9.4 angstrom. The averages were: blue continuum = 20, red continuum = 23.9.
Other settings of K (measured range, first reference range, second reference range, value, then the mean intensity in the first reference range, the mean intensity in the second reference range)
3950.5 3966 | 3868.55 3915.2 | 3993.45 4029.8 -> 3.5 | 20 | 32.2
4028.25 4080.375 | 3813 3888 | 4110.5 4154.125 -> -4.6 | 16.4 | 32.4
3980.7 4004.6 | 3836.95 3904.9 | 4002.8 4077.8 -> -1.9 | 18.1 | 31.2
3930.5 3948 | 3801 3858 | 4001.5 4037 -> 8.1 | 16.4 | 32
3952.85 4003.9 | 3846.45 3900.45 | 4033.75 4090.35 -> 4.8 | 18.5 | 31.2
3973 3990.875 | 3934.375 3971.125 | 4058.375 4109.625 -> -4.1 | 17.4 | 30.6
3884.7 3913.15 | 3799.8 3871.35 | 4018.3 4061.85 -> 0.8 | 16.8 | 31.5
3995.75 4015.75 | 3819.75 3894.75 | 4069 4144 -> -4.4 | 16.6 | 31.7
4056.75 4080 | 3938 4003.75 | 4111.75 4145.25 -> -0.8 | 22.5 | 32.4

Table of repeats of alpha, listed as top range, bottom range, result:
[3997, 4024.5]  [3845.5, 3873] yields 1.92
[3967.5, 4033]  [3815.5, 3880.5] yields 1.87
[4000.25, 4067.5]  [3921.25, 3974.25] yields 1.99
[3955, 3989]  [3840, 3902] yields 1.15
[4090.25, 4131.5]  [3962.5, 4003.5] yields 1.41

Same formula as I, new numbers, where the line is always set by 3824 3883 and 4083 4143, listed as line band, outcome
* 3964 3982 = 5.08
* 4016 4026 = -2.87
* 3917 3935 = 4.67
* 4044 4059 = -1.23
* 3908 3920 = -2.17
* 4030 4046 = -1.93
